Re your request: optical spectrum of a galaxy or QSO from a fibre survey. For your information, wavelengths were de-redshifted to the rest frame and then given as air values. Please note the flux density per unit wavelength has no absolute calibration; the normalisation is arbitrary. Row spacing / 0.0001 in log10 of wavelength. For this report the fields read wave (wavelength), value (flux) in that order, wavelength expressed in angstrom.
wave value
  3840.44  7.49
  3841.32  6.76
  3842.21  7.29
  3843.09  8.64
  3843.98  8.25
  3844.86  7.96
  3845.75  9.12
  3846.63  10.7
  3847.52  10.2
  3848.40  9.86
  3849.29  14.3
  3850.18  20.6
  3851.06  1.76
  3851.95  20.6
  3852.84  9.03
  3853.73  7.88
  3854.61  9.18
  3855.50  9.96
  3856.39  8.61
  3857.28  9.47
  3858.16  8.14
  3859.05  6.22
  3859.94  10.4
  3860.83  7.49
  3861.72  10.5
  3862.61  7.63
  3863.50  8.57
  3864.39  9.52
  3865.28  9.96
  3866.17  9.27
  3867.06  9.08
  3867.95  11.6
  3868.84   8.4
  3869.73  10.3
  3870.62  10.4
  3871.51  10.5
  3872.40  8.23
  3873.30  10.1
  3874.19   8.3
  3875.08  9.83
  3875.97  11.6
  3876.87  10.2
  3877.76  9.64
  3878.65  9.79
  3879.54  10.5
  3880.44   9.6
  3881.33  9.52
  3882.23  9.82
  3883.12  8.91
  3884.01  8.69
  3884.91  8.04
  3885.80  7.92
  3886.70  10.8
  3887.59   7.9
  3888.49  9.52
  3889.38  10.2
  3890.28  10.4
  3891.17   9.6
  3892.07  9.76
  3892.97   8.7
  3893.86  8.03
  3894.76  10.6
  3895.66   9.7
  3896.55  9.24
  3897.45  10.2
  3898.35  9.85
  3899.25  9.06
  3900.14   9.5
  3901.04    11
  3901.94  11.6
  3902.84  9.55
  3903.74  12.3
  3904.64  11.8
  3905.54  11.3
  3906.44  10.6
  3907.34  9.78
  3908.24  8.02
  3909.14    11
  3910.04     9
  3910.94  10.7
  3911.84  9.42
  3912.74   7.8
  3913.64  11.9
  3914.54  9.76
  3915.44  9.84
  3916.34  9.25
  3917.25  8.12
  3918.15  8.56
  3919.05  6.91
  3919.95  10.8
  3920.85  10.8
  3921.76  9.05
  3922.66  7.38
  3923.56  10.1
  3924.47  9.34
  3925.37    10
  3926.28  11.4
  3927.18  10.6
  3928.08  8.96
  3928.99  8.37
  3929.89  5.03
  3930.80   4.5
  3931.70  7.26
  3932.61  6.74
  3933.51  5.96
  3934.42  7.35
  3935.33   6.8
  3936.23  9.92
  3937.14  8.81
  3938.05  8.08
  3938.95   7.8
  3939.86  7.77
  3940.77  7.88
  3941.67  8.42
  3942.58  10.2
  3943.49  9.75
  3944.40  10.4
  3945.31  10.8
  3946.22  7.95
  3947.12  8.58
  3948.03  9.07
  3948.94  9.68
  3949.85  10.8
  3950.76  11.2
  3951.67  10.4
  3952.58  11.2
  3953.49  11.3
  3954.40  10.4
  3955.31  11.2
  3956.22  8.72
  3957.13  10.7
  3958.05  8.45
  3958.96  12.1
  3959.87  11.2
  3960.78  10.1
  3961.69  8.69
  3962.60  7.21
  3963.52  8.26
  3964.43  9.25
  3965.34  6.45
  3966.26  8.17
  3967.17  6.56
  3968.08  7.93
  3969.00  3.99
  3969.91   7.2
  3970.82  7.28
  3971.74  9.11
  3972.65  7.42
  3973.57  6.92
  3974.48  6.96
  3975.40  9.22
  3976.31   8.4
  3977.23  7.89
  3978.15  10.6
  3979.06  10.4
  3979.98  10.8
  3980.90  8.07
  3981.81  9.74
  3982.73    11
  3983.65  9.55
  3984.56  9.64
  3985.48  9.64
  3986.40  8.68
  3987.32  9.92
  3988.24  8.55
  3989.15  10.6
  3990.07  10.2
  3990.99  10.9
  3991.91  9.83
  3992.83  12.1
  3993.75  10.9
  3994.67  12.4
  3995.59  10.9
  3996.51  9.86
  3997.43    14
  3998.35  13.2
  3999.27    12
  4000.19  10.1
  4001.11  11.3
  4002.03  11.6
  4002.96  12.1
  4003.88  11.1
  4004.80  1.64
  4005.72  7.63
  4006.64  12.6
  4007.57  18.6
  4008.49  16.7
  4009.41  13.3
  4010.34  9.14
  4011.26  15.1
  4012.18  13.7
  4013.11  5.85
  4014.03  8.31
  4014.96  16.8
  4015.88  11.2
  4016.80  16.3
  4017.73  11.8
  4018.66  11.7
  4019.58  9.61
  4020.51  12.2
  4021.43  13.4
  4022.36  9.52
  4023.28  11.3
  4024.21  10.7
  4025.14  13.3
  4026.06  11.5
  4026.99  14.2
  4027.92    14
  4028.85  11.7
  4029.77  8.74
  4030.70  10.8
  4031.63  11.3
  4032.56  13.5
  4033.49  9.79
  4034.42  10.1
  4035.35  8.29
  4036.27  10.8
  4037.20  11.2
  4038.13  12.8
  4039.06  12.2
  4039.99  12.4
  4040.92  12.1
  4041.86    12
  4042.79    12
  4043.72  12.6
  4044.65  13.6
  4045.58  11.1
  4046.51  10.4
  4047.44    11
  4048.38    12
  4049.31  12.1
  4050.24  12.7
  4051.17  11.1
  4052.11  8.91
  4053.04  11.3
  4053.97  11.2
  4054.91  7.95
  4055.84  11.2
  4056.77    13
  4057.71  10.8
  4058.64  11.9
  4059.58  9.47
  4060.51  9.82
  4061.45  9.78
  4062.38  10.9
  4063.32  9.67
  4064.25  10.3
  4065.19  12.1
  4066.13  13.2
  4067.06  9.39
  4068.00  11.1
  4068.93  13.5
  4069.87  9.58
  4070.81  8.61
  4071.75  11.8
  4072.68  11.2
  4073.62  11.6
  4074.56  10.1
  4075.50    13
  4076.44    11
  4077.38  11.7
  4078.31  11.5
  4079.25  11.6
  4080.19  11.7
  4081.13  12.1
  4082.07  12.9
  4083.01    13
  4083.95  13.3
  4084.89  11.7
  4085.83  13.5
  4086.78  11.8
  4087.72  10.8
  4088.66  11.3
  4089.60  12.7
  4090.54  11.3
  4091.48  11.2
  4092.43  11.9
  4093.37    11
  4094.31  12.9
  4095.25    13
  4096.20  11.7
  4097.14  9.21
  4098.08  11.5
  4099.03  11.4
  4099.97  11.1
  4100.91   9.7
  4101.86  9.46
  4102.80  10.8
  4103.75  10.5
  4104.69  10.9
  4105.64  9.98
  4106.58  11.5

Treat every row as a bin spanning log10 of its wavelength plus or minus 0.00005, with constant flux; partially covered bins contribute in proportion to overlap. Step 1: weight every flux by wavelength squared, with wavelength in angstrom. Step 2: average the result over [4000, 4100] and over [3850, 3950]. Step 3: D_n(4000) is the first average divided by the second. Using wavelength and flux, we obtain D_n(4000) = 1.32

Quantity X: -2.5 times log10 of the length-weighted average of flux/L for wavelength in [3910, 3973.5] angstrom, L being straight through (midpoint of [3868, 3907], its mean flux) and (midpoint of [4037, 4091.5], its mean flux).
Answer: 0.16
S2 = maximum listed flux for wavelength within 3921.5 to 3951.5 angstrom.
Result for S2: 11.4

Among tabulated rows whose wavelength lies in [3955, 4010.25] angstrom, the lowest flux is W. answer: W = 1.64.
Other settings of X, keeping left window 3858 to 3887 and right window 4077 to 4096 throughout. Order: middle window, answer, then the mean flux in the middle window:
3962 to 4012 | 0.10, 9.89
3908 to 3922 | 0.05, 9.46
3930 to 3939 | 0.37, 7.21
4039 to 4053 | -0.02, 11.7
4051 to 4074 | 0.09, 10.8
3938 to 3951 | 0.12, 9.23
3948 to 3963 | 0.02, 10.2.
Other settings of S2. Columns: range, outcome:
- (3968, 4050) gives 18.6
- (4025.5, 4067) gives 14.2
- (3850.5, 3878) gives 20.6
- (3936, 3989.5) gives 12.1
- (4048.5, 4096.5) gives 13.5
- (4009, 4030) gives 16.8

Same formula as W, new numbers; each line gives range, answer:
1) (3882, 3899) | 7.9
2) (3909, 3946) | 4.5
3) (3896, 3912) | 8.02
